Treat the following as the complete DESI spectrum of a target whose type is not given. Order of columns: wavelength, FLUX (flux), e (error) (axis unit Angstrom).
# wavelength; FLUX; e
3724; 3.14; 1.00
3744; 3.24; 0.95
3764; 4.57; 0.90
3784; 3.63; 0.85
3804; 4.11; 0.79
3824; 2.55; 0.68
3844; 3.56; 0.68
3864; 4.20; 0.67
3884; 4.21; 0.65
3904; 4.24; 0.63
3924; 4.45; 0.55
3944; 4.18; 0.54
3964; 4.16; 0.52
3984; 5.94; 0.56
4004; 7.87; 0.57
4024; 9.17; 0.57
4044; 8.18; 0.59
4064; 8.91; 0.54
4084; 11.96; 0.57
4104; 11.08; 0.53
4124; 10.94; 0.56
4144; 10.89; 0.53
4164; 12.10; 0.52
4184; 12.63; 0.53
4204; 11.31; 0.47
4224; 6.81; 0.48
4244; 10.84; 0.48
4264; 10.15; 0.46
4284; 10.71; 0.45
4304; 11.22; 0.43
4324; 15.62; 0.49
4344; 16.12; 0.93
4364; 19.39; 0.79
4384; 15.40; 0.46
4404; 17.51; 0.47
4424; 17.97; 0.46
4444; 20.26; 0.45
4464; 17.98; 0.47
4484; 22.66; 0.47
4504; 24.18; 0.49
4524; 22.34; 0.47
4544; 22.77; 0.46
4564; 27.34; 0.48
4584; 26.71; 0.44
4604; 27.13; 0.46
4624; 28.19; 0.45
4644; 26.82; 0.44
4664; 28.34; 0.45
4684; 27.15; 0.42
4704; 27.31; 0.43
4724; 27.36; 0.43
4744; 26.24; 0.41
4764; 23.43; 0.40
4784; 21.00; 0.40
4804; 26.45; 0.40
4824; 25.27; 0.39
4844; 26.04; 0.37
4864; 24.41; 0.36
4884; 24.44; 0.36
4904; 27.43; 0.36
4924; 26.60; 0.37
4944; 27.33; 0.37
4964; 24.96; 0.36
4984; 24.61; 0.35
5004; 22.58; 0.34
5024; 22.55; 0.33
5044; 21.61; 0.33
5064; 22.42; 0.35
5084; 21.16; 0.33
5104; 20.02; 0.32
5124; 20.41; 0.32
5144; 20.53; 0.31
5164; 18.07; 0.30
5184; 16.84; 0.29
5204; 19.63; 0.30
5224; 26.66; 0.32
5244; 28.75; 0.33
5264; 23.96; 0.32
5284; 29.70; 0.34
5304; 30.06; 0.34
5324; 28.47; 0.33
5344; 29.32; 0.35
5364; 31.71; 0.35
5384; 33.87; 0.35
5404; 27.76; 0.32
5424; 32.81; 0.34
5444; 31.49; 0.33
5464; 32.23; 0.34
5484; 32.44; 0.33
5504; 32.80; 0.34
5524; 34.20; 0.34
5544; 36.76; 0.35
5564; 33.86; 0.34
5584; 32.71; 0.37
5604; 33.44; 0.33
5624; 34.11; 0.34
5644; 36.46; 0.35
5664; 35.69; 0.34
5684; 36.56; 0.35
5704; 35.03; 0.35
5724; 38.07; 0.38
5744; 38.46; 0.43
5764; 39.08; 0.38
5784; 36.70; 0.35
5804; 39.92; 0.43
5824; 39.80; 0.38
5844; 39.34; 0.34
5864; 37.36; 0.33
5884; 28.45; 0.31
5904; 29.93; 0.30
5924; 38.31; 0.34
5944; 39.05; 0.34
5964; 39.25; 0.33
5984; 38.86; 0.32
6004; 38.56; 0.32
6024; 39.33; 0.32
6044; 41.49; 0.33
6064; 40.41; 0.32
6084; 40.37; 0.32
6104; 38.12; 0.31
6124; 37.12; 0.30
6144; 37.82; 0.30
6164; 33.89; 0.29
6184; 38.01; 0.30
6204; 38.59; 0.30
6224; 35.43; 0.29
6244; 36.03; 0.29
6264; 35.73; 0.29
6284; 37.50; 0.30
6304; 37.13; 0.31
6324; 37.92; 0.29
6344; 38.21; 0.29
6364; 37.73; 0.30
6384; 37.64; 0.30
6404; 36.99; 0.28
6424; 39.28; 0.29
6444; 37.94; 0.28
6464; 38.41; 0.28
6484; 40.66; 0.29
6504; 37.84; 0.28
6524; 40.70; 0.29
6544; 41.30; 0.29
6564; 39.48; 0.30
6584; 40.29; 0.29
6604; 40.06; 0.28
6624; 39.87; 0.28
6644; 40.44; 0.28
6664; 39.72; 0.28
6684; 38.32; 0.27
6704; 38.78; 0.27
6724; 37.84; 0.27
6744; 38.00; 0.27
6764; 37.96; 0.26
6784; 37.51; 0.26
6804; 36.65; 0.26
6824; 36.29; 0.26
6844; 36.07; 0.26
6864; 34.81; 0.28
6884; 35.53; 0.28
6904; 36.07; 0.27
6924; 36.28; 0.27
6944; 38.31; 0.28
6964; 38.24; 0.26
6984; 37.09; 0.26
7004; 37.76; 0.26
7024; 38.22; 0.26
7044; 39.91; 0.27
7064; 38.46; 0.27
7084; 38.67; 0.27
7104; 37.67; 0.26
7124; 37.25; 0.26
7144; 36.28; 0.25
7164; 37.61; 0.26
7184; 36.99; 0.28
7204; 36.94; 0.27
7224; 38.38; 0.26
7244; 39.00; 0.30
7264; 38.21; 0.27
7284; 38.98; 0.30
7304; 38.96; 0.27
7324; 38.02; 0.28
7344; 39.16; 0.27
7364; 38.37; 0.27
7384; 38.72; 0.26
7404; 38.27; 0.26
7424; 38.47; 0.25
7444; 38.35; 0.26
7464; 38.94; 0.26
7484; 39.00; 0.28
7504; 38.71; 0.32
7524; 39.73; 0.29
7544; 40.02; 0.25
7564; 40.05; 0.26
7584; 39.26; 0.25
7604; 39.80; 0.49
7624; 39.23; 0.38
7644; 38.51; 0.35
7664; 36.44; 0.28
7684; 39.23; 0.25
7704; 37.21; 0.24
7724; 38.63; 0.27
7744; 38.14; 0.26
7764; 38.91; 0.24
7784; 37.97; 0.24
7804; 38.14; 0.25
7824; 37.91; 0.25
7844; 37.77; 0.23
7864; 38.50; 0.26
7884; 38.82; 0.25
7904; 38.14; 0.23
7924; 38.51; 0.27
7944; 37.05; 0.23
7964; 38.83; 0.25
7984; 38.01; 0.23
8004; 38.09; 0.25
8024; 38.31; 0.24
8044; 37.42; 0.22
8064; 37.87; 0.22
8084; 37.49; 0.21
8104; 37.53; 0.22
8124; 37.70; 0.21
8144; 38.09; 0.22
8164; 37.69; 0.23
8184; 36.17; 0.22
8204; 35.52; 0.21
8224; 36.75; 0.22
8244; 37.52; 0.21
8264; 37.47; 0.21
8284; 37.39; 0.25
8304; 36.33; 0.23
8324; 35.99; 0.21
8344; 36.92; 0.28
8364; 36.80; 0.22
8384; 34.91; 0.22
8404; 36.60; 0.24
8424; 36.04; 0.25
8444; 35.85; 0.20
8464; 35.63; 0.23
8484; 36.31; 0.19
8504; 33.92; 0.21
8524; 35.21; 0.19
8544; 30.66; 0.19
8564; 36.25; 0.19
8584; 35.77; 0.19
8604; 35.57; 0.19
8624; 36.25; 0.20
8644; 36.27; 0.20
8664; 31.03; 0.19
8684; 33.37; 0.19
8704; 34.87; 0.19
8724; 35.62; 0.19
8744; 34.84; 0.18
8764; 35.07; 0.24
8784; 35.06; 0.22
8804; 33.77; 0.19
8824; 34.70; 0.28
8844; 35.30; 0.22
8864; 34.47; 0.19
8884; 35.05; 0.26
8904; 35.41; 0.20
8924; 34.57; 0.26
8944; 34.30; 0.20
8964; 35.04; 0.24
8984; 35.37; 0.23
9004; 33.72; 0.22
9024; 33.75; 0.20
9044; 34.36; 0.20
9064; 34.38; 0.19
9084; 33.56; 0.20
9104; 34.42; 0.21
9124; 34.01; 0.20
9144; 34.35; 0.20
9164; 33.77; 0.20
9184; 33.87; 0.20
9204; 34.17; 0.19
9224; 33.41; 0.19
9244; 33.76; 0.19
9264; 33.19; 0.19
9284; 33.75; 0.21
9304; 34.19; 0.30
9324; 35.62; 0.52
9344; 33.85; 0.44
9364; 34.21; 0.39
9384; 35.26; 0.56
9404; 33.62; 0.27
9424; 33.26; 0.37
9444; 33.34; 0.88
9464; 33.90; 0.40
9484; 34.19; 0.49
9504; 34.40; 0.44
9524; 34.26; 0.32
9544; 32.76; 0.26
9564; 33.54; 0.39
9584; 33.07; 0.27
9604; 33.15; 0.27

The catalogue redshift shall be 0.000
